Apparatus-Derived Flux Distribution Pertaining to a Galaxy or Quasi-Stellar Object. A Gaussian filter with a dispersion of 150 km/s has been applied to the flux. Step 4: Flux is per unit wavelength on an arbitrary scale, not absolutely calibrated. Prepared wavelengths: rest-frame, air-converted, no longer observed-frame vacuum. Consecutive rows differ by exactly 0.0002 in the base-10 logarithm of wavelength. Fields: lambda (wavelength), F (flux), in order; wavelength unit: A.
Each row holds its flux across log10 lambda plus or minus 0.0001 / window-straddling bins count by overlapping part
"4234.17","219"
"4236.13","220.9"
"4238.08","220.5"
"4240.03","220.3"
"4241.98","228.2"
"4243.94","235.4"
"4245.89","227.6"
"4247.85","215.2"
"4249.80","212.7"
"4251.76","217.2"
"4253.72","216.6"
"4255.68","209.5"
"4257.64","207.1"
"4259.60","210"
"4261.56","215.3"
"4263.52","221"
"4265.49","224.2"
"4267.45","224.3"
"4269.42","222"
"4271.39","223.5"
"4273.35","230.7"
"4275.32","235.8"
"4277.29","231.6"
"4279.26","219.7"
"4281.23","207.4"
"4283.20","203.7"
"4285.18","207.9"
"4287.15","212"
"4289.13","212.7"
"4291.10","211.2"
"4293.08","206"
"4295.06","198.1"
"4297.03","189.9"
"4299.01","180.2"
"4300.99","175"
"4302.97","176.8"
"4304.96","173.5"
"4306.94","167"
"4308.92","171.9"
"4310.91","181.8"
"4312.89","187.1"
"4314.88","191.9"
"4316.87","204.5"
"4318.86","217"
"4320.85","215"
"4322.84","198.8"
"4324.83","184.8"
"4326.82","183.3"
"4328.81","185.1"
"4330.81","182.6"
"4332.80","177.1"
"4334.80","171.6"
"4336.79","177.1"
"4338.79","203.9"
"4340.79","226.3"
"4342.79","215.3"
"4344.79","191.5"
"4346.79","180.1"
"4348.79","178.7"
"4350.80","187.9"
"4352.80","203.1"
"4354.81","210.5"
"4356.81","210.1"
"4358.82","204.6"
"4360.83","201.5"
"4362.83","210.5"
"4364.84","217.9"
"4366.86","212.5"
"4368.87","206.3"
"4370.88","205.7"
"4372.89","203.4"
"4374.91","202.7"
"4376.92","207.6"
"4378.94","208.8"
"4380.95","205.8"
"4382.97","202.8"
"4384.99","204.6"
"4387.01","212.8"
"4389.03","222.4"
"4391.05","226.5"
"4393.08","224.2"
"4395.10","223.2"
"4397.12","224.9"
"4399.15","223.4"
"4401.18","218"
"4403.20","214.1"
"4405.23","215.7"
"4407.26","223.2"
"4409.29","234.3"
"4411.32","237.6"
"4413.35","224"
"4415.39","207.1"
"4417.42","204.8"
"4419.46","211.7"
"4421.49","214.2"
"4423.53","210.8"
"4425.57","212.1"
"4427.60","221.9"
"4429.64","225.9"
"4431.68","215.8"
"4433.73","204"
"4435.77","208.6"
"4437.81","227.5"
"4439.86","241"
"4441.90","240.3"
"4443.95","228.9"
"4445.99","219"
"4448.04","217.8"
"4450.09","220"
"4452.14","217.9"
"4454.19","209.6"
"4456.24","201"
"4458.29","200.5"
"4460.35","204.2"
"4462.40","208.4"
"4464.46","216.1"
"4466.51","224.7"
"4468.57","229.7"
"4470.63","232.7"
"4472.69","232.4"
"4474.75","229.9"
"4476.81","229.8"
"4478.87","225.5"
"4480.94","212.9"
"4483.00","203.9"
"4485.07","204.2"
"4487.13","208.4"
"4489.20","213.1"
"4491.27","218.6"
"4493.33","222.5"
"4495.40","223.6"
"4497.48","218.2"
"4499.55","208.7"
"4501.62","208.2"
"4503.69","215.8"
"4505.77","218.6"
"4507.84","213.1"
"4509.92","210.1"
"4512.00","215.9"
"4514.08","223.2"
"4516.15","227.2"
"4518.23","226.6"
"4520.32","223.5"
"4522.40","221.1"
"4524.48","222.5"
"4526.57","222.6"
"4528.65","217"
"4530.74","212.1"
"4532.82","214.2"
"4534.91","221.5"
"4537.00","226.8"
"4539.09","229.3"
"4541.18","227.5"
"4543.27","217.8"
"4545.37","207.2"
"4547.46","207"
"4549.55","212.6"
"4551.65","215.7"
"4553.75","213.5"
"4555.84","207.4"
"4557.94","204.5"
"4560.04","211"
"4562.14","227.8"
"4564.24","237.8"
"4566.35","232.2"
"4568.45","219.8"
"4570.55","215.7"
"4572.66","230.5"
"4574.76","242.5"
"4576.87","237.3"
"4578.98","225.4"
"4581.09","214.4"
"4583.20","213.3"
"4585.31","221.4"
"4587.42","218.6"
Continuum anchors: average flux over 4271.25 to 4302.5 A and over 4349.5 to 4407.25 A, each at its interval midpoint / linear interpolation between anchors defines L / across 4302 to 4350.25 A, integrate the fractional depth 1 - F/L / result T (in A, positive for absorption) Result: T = 4.7 A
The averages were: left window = 208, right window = 211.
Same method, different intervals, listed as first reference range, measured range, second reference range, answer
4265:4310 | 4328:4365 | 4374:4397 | 2.4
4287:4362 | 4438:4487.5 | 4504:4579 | -2.1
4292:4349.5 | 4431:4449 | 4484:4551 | -1.4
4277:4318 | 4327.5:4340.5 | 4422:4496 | 1.0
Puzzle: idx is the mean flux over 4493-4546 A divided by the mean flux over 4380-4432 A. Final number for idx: 1.01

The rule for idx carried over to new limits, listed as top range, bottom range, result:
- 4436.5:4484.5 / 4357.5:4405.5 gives 1.04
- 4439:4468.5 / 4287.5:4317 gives 1.16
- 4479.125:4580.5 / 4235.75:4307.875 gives 1.04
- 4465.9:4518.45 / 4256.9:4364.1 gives 1.09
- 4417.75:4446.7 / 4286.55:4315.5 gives 1.17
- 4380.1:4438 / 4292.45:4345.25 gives 1.14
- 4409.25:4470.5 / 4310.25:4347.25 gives 1.12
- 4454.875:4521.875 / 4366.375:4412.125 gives 1.01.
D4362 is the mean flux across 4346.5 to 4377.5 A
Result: 203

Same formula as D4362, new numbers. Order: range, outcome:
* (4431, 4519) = 218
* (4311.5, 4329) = 197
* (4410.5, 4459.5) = 217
